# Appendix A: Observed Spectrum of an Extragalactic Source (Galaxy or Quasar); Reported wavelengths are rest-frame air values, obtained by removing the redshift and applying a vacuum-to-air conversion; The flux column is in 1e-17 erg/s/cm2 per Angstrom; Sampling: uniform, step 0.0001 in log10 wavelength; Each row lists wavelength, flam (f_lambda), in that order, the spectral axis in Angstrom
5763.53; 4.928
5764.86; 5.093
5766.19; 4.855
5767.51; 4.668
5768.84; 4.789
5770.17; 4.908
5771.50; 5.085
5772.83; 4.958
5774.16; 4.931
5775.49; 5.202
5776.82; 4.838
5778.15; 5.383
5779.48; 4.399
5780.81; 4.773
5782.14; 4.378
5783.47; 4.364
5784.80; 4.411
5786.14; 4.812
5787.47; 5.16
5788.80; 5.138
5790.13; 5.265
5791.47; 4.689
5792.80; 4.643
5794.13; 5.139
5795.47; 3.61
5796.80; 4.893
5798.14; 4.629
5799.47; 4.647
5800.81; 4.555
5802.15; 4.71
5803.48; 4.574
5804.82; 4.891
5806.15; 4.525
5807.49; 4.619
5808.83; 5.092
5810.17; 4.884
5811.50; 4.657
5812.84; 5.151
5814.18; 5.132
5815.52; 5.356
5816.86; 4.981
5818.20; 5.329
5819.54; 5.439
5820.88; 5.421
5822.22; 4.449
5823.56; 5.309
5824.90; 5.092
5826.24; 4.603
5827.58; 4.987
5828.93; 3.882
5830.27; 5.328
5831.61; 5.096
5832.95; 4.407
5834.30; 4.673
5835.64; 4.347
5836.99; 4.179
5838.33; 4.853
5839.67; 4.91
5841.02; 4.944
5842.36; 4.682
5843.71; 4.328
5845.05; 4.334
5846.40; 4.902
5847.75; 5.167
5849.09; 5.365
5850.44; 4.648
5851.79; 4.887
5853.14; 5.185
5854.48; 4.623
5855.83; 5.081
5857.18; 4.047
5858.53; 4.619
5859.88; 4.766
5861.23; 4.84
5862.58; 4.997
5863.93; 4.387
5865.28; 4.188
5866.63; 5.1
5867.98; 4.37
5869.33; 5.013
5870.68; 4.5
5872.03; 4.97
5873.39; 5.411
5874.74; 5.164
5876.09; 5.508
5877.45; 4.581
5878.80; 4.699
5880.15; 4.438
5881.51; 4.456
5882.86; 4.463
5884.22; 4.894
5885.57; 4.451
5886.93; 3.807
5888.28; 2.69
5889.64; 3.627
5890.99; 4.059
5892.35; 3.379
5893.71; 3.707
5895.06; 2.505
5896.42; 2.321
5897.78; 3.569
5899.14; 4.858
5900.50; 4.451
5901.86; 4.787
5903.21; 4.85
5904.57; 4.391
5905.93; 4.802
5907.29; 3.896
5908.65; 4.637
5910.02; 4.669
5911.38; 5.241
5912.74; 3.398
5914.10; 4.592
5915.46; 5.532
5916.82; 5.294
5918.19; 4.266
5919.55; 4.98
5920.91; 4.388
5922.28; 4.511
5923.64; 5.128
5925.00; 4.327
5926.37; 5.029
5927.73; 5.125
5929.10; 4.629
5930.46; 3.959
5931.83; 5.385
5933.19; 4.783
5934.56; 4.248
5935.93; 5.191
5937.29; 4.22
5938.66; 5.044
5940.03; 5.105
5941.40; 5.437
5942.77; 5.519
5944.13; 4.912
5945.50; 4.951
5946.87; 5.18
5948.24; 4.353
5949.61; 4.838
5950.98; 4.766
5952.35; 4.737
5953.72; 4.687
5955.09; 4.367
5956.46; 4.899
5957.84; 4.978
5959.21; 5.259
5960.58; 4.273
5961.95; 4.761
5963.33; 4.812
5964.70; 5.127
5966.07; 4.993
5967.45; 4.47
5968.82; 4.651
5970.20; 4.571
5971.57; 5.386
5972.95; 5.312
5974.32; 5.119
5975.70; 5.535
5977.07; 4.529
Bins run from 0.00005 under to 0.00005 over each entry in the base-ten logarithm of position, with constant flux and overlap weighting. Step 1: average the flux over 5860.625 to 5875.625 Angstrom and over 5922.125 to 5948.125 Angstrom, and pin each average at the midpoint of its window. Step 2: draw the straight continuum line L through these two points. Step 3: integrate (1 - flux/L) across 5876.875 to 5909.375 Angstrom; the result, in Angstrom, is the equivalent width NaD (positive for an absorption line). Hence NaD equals 5.02 Angstrom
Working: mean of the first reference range 4.82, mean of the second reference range 4.88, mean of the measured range 4.1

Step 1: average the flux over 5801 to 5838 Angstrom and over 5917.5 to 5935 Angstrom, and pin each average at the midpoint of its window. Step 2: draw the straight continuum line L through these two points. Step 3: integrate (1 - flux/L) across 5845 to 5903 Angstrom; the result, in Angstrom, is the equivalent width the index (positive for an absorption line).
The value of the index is 3.67 Angstrom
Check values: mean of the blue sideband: 4.85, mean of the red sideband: 4.68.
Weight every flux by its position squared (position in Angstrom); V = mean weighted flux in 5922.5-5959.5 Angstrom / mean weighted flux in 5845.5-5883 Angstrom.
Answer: 1.0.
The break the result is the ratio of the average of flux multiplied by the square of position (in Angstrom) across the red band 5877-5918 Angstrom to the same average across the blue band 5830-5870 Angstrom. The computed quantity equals 0.9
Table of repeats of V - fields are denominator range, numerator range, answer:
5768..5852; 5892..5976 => 1.01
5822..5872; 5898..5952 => 1.03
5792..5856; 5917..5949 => 1.04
